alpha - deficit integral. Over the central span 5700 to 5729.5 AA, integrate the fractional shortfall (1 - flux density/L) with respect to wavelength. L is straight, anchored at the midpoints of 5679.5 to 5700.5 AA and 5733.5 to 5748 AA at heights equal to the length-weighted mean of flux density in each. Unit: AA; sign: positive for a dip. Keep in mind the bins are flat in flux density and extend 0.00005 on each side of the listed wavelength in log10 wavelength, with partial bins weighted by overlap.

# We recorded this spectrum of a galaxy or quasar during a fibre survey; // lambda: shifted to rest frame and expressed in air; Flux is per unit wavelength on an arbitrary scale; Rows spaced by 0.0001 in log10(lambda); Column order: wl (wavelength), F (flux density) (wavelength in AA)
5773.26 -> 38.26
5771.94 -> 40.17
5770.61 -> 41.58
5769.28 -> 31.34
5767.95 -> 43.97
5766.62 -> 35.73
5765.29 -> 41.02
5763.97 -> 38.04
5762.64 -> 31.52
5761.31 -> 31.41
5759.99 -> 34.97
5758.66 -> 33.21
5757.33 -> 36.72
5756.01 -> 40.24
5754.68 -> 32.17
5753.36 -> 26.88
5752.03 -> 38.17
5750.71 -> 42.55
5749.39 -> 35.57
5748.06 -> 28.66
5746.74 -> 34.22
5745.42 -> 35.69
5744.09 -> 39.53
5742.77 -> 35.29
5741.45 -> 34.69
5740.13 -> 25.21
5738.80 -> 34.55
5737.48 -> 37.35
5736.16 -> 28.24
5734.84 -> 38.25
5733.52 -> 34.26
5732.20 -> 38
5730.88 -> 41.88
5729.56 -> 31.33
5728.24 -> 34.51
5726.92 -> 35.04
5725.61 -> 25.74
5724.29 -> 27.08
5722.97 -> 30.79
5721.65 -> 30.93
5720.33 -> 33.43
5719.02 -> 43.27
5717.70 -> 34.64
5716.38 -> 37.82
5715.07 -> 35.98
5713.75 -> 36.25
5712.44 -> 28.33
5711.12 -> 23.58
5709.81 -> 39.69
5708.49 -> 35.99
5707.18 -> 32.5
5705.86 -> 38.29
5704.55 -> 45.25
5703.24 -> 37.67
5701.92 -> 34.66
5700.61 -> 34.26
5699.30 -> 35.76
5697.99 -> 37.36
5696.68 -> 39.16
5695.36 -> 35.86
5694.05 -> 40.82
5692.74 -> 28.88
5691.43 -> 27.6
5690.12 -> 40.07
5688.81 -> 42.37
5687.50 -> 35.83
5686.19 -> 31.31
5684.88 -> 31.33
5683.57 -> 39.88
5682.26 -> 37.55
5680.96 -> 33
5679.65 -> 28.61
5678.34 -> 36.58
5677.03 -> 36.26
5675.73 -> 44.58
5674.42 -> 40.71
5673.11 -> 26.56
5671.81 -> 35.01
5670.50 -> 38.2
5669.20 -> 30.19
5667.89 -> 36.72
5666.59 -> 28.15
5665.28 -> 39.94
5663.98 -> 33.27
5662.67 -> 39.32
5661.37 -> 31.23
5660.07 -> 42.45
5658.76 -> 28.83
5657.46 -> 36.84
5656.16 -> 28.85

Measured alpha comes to 0.44 AA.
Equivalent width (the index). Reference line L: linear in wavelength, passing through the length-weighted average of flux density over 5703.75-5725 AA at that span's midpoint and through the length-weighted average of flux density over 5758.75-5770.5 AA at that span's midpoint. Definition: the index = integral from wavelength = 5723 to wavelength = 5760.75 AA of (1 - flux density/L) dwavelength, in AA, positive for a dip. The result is 1.3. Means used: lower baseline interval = 34.6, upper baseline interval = 36.1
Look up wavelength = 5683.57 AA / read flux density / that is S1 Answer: 39.88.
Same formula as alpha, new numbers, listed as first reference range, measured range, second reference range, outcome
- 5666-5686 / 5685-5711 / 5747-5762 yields -1.01 AA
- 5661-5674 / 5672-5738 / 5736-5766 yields -1.45 AA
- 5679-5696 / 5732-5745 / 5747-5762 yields 0.08 AA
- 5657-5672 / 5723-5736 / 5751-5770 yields 0.63 AA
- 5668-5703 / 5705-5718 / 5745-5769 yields 0.39 AA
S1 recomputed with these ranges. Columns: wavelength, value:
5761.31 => 31.41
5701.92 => 34.66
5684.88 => 31.33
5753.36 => 26.88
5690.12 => 40.07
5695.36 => 35.86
